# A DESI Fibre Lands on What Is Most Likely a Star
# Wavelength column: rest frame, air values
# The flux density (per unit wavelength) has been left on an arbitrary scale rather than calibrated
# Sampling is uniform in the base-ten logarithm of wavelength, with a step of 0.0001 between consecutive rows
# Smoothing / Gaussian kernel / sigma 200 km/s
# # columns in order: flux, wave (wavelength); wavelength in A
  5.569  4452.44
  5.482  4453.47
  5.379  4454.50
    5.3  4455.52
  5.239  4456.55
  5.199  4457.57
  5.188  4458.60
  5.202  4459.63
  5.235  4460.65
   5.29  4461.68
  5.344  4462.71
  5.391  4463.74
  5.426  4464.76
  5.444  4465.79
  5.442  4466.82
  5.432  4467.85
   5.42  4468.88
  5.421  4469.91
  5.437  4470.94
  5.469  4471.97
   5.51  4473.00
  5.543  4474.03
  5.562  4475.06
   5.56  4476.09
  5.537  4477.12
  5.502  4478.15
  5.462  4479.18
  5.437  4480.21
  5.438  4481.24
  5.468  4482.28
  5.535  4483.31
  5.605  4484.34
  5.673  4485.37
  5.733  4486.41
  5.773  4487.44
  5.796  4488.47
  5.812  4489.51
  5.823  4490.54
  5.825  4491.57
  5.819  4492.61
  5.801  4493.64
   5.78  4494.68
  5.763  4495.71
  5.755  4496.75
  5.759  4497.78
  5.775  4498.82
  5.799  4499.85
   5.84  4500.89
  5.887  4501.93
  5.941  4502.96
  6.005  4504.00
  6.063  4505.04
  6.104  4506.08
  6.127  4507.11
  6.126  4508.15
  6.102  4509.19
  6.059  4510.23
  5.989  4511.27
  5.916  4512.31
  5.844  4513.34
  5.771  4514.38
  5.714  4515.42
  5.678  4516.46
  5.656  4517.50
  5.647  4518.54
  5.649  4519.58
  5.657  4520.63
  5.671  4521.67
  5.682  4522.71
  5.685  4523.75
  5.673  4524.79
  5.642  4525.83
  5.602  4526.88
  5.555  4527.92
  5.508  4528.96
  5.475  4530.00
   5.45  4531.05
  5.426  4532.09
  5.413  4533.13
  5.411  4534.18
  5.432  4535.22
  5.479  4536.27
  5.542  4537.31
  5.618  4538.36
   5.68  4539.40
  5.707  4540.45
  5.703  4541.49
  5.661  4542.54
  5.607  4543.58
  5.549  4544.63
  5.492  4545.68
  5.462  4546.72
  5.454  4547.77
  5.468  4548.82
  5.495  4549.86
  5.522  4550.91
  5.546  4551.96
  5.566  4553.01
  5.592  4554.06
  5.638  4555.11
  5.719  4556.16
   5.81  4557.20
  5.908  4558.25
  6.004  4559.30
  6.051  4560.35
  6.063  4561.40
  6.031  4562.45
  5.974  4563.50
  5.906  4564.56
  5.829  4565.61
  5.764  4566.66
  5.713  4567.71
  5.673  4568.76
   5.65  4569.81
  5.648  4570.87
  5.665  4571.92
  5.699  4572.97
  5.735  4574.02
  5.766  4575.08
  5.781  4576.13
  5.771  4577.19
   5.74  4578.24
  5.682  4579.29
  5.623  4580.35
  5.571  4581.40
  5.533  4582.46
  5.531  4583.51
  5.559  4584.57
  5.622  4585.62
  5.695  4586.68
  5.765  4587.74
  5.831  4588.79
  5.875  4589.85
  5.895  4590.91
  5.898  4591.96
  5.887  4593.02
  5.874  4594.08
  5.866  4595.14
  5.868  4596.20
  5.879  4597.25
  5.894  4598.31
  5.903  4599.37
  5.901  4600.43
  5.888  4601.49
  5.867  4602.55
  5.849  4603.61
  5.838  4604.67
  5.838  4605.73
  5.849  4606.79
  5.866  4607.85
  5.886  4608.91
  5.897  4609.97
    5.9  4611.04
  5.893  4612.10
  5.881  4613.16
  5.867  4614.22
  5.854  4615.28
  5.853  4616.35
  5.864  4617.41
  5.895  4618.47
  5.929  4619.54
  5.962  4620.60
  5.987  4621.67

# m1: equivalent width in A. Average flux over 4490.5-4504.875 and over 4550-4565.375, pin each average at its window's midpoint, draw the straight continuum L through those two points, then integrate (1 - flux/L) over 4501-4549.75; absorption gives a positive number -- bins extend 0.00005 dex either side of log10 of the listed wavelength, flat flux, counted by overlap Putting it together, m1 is 1.03 A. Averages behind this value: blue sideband 5.83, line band 5.69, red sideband 5.8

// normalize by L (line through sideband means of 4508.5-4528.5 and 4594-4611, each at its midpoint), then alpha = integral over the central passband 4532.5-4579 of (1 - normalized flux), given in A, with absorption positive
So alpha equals 1.0 A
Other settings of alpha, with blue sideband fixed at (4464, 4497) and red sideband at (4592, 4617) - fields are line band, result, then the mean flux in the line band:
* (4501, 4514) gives -0.8 A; 6.01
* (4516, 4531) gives 0.2 A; 5.62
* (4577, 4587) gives 0.3 A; 5.63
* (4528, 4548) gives 0.7 A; 5.53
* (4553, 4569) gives -0.2 A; 5.84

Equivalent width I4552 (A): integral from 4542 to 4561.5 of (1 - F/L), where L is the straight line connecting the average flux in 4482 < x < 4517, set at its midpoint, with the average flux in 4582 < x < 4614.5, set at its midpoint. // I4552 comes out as 0.60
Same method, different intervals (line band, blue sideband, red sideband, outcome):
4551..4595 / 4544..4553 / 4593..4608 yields -0.6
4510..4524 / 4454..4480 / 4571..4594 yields -0.5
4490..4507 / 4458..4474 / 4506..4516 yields -0.2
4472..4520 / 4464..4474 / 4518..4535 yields -2.2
